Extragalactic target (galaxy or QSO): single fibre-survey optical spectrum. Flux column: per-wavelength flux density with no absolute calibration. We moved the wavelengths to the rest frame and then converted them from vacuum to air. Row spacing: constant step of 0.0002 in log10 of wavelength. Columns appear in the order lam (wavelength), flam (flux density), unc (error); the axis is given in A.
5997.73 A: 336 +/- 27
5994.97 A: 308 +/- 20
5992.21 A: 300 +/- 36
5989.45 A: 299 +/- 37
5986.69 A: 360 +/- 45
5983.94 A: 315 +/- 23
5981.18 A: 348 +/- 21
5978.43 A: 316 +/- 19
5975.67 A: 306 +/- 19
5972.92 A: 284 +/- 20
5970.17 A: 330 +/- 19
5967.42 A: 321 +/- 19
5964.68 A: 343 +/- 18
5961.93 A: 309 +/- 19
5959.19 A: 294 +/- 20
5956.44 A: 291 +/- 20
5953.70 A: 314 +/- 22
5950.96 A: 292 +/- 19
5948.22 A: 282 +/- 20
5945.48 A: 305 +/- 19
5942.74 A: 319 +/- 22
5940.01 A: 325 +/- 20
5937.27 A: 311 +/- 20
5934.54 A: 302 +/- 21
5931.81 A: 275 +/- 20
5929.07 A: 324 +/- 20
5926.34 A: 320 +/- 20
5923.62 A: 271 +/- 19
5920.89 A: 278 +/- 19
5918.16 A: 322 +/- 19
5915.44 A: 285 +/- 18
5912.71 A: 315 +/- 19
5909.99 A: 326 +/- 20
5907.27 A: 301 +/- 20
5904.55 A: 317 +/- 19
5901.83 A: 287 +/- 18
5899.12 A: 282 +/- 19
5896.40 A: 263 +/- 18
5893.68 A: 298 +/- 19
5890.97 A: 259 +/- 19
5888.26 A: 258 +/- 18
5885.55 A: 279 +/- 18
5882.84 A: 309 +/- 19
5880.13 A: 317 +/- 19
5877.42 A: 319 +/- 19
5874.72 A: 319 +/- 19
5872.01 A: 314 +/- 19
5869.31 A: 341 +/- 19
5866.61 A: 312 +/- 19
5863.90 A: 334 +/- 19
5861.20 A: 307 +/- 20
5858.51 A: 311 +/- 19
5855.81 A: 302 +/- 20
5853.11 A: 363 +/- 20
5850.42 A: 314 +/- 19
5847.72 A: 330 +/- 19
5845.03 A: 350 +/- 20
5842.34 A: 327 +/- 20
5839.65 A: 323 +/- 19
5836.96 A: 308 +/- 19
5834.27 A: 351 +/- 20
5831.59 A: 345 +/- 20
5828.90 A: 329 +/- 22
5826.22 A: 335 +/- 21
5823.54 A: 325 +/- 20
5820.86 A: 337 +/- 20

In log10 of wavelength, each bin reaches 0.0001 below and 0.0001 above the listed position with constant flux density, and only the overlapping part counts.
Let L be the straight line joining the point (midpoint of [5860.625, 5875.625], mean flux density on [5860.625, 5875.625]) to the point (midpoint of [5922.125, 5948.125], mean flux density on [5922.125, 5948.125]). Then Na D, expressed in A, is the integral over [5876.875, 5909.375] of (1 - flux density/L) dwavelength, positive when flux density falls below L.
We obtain 2.5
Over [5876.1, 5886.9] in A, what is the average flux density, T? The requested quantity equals 306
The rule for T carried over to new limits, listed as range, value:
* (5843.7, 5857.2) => 332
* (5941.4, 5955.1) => 302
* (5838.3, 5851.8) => 329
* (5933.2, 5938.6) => 307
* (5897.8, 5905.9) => 296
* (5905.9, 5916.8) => 307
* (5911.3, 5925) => 294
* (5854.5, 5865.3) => 313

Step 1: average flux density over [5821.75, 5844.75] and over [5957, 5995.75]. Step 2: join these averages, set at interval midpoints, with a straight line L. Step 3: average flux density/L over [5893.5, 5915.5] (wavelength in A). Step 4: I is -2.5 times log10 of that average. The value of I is 0.09 mag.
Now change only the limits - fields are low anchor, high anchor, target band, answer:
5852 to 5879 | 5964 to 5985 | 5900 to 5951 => 0.06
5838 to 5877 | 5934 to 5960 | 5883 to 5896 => 0.15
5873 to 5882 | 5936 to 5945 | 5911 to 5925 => 0.08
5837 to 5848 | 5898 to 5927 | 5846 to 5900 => 0.04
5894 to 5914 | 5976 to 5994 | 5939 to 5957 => 0.02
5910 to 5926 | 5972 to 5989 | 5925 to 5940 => -0.01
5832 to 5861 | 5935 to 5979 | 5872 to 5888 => 0.06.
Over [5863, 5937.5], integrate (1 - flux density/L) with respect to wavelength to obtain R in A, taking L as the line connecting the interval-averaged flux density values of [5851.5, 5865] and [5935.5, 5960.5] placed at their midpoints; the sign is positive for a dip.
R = 3.1 A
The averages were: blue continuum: 323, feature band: 301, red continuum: 304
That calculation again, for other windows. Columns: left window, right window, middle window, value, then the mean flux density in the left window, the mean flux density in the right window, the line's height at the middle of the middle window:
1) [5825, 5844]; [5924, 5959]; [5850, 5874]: 0.2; 331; 304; 324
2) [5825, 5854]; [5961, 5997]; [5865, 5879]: 0.4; 334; 319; 330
